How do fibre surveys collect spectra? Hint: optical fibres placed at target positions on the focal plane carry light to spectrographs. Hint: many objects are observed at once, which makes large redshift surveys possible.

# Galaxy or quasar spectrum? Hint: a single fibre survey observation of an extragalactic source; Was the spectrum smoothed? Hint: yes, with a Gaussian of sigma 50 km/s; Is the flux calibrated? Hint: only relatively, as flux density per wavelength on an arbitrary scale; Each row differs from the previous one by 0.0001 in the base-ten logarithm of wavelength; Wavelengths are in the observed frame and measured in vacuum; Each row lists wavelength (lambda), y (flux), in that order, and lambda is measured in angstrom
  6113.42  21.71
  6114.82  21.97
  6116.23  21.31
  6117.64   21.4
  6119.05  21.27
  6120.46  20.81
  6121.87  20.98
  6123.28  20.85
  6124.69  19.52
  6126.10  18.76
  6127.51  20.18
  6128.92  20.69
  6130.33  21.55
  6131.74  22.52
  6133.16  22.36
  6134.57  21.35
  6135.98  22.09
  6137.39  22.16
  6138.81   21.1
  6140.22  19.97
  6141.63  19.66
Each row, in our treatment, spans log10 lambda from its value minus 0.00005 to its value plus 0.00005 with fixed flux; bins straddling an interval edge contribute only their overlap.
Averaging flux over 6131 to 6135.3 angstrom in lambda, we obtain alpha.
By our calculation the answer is 22.1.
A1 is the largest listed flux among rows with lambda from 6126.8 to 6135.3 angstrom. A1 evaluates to 22.52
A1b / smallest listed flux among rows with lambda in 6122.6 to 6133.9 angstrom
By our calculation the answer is 18.76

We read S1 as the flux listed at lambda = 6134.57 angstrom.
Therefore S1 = 21.35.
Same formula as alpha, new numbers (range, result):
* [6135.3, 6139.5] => 21.8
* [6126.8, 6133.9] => 21.5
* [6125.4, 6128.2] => 19.5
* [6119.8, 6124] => 20.9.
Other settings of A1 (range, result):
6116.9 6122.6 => 21.4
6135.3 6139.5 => 22.16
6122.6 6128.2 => 20.85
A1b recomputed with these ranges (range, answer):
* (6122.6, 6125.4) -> 19.52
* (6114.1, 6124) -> 20.81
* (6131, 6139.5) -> 21.1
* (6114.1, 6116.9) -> 21.31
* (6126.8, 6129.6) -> 20.18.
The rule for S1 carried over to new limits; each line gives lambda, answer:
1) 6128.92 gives 20.69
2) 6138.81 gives 21.1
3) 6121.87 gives 20.98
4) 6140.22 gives 19.97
